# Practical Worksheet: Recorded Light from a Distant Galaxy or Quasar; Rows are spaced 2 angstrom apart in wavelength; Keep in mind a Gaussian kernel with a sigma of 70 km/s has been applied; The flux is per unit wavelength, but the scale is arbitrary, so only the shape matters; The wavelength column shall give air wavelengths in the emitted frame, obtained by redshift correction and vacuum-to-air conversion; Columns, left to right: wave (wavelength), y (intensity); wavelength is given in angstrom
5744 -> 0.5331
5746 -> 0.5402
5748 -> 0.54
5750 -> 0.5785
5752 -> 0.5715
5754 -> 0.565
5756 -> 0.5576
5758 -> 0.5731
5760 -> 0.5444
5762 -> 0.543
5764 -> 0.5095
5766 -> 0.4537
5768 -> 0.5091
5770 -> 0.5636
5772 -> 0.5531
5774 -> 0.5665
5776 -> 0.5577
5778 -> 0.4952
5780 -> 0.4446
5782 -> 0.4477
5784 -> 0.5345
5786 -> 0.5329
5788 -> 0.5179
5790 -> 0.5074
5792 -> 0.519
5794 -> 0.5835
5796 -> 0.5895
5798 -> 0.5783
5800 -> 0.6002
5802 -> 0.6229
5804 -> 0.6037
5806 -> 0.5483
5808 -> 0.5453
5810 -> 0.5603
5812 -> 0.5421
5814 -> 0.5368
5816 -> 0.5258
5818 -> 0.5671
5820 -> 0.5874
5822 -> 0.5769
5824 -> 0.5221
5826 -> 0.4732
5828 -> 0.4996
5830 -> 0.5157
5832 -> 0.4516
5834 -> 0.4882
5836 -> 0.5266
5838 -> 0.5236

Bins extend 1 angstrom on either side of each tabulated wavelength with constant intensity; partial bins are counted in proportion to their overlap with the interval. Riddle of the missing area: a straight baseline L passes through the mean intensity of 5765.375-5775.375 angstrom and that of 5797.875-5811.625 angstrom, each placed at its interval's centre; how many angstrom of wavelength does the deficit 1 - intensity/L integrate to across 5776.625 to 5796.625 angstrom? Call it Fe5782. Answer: 1.4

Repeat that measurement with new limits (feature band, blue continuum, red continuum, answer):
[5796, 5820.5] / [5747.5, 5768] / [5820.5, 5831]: -2.0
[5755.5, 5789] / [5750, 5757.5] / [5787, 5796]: 1.8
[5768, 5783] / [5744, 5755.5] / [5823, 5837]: 0.6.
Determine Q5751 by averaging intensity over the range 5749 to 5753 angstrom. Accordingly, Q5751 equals 0.575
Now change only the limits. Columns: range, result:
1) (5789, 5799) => 0.556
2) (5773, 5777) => 0.562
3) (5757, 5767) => 0.525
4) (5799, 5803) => 0.612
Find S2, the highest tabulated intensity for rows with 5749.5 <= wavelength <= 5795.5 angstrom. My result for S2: 0.5835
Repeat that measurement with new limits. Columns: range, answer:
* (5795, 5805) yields 0.6229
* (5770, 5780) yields 0.5665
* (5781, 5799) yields 0.5895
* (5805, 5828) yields 0.5874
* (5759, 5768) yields 0.5444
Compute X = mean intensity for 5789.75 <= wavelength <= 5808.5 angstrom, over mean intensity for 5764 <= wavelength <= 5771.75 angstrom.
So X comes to 1.1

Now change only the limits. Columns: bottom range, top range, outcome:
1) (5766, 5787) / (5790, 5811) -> 1.11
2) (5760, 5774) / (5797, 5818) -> 1.08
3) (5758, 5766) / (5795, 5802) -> 1.13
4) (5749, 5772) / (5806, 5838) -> 0.97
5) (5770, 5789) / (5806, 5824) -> 1.07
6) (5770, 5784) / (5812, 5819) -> 1.05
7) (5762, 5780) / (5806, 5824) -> 1.06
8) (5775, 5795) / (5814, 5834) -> 1.02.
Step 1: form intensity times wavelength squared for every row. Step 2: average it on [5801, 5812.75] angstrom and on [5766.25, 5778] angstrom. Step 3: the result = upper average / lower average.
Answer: 1.1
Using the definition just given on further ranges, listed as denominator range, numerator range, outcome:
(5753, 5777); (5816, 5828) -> 1.02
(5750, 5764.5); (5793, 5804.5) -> 1.09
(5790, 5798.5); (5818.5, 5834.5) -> 0.93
